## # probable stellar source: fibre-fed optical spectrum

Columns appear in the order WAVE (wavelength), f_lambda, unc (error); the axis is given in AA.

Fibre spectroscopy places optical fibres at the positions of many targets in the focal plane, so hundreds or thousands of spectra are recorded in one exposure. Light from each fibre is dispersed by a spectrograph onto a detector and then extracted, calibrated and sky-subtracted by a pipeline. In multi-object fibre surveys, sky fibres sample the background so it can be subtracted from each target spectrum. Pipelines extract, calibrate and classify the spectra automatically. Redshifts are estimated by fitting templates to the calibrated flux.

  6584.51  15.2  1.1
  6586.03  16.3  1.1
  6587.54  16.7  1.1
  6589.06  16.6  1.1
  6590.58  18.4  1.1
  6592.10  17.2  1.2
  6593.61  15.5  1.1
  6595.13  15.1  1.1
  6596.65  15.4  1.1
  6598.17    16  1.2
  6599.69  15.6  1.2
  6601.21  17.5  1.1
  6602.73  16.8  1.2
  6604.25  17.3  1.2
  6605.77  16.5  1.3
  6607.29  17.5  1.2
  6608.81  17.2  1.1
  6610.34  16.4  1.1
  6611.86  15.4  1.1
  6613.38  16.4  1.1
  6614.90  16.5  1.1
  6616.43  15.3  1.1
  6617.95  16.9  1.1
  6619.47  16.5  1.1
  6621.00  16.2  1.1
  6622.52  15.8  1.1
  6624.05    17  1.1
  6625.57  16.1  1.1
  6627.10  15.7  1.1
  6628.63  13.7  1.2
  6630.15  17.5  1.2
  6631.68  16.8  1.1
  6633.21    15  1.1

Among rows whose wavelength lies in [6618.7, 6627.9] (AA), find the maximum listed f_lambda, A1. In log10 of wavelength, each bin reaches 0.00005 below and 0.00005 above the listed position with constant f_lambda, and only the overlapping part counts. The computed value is 17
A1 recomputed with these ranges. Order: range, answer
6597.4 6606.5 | 17.5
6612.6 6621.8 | 16.9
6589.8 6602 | 18.4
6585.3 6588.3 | 16.7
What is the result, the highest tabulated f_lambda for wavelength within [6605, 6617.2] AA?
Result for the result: 17.5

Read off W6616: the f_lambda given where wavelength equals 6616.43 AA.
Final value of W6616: 15.3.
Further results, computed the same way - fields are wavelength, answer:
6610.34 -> 16.4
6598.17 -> 16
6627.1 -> 15.7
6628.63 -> 13.7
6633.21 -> 15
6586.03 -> 16.3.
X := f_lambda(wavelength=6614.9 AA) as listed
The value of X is 16.5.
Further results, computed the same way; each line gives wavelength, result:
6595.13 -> 15.1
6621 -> 16.2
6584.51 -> 15.2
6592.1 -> 17.2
